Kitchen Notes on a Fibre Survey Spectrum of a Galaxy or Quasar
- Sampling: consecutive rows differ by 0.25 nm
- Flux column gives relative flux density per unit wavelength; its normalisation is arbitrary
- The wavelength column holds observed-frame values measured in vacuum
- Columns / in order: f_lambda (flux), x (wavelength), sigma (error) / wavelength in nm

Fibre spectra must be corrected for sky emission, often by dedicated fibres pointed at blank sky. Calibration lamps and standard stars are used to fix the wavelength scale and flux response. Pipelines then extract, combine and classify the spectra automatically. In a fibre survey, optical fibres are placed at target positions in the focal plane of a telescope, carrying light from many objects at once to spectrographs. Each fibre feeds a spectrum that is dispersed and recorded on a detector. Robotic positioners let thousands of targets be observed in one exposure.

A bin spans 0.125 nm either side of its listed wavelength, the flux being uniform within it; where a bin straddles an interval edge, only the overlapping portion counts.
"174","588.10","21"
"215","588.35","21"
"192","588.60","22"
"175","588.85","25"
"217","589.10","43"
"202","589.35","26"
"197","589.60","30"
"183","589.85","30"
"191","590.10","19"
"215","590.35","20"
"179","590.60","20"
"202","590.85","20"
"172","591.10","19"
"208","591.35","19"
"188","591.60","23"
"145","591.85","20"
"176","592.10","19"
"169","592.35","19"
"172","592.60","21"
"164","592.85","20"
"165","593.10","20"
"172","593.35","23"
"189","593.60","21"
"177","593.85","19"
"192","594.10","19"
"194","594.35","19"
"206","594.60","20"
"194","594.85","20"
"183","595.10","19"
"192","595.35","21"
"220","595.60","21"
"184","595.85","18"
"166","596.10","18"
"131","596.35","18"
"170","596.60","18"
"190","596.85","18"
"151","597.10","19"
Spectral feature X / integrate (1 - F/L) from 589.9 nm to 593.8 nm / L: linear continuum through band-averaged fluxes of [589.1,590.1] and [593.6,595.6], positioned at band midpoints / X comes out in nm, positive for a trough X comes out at 0.289 nm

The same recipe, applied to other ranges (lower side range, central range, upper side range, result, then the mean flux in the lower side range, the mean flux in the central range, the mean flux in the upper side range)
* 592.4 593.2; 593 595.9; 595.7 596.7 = -0.42 nm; 167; 189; 164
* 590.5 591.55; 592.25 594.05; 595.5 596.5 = 0.10 nm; 190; 173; 174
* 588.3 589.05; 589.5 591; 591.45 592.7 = -0.09 nm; 194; 194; 171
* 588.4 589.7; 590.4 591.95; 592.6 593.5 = -0.02 nm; 198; 185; 168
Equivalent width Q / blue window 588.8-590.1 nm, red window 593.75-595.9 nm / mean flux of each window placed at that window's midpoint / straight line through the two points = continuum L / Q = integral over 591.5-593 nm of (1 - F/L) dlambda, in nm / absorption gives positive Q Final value 0.20 nm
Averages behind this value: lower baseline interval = 196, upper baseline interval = 194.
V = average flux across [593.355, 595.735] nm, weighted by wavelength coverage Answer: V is 193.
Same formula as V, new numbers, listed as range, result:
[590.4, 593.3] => 177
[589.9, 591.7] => 193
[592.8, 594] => 174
